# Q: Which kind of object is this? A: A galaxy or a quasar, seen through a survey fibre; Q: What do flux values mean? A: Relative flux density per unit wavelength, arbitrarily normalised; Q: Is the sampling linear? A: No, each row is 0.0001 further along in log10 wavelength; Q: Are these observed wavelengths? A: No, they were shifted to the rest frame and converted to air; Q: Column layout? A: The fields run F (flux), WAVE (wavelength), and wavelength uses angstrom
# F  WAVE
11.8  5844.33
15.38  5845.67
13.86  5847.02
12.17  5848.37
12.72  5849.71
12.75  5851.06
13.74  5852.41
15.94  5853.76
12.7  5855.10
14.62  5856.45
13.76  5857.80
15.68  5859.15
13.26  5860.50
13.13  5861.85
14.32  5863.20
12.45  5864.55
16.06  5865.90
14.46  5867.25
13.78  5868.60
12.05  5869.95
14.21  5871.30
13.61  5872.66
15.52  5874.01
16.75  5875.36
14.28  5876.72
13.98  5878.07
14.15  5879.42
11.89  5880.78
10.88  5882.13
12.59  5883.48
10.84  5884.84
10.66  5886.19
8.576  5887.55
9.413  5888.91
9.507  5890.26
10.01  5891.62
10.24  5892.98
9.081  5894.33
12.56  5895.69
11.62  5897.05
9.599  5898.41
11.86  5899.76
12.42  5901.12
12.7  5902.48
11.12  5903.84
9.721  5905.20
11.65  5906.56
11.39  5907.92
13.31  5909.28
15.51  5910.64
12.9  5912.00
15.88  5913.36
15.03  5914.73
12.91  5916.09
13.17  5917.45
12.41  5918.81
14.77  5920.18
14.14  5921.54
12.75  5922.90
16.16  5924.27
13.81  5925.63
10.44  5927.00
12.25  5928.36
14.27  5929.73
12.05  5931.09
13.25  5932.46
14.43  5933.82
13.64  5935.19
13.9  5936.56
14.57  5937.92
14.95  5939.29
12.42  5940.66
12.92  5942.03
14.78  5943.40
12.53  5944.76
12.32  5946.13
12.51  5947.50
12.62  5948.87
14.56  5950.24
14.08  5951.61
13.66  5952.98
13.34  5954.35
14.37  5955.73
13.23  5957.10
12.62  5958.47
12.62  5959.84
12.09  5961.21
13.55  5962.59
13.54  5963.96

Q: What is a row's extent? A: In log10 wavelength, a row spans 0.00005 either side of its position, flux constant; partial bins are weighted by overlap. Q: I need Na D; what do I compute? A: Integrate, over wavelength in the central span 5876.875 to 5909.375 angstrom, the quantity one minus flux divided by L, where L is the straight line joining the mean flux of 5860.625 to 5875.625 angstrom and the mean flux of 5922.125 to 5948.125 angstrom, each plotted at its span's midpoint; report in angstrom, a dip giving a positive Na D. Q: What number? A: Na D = 6.07 angstrom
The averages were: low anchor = 14.1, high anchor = 13.4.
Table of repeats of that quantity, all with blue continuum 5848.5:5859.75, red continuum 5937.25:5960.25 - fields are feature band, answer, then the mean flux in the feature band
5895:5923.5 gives 1.85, 12.7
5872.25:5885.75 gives 0.37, 13.4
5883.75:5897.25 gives 3.38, 10.3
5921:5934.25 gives 0.20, 13.3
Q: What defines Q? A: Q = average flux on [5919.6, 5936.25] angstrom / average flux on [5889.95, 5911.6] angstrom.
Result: 1.18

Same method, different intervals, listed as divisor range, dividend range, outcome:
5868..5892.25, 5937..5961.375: 1.08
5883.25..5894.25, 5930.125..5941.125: 1.36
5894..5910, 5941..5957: 1.17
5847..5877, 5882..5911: 0.79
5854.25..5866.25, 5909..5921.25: 1.00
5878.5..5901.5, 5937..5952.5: 1.23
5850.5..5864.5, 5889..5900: 0.75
